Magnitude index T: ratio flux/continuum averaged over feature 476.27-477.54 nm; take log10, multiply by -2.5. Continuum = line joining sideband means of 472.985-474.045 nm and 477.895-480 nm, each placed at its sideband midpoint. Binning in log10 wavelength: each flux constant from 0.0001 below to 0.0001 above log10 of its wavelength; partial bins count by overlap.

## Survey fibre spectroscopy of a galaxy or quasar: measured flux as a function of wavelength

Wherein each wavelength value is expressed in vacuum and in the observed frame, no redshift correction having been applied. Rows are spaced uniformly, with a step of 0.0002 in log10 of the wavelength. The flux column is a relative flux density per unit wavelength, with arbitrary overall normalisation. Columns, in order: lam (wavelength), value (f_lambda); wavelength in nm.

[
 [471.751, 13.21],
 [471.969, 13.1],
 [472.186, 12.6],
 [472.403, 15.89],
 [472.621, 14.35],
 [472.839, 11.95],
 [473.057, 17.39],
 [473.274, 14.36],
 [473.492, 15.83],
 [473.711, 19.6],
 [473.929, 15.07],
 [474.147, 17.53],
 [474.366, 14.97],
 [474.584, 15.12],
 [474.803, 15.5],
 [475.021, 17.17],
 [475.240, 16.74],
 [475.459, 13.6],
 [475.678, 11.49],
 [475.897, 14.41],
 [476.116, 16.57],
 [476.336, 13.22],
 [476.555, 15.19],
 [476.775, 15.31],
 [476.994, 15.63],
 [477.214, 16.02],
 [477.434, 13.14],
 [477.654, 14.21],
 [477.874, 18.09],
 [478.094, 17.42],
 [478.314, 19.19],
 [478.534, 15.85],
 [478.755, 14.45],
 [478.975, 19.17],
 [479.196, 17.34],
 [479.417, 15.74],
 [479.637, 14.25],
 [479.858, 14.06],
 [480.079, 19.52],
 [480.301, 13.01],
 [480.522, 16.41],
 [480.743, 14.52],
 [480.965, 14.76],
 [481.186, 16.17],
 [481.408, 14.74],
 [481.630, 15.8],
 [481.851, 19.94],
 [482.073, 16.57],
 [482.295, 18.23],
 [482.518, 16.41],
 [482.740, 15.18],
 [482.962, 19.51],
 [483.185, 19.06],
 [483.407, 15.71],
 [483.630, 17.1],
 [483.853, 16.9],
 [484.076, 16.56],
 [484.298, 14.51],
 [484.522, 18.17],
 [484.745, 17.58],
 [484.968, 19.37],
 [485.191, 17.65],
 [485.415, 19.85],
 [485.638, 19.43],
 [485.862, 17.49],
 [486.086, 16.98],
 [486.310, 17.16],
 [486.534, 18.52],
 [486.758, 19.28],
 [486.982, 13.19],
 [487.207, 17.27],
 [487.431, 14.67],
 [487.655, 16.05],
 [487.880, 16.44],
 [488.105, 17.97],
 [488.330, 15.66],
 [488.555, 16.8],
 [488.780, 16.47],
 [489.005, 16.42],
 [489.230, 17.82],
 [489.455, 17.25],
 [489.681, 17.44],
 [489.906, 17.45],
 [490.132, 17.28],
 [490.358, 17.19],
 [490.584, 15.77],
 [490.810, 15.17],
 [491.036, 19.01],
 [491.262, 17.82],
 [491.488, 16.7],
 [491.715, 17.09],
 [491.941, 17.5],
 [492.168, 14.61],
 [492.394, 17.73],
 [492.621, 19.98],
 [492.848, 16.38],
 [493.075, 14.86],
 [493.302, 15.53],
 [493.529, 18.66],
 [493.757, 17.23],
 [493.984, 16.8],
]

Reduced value 0.116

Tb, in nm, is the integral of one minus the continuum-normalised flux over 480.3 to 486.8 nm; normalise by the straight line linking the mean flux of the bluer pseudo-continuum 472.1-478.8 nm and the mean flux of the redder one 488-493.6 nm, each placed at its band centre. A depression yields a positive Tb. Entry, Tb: -0.353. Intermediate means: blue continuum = 15.4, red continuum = 17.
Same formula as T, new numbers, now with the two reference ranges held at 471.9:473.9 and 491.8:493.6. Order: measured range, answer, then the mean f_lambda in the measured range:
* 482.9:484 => -0.10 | 17.5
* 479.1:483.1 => -0.03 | 16.2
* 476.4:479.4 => -0.04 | 16.2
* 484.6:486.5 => -0.13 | 18.2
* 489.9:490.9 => 0.01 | 16.5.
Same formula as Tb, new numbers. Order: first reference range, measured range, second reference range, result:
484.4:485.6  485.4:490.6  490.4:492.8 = 0.25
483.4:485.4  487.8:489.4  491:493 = 0.04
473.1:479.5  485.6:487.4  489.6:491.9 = -0.05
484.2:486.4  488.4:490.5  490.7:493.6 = 0.03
